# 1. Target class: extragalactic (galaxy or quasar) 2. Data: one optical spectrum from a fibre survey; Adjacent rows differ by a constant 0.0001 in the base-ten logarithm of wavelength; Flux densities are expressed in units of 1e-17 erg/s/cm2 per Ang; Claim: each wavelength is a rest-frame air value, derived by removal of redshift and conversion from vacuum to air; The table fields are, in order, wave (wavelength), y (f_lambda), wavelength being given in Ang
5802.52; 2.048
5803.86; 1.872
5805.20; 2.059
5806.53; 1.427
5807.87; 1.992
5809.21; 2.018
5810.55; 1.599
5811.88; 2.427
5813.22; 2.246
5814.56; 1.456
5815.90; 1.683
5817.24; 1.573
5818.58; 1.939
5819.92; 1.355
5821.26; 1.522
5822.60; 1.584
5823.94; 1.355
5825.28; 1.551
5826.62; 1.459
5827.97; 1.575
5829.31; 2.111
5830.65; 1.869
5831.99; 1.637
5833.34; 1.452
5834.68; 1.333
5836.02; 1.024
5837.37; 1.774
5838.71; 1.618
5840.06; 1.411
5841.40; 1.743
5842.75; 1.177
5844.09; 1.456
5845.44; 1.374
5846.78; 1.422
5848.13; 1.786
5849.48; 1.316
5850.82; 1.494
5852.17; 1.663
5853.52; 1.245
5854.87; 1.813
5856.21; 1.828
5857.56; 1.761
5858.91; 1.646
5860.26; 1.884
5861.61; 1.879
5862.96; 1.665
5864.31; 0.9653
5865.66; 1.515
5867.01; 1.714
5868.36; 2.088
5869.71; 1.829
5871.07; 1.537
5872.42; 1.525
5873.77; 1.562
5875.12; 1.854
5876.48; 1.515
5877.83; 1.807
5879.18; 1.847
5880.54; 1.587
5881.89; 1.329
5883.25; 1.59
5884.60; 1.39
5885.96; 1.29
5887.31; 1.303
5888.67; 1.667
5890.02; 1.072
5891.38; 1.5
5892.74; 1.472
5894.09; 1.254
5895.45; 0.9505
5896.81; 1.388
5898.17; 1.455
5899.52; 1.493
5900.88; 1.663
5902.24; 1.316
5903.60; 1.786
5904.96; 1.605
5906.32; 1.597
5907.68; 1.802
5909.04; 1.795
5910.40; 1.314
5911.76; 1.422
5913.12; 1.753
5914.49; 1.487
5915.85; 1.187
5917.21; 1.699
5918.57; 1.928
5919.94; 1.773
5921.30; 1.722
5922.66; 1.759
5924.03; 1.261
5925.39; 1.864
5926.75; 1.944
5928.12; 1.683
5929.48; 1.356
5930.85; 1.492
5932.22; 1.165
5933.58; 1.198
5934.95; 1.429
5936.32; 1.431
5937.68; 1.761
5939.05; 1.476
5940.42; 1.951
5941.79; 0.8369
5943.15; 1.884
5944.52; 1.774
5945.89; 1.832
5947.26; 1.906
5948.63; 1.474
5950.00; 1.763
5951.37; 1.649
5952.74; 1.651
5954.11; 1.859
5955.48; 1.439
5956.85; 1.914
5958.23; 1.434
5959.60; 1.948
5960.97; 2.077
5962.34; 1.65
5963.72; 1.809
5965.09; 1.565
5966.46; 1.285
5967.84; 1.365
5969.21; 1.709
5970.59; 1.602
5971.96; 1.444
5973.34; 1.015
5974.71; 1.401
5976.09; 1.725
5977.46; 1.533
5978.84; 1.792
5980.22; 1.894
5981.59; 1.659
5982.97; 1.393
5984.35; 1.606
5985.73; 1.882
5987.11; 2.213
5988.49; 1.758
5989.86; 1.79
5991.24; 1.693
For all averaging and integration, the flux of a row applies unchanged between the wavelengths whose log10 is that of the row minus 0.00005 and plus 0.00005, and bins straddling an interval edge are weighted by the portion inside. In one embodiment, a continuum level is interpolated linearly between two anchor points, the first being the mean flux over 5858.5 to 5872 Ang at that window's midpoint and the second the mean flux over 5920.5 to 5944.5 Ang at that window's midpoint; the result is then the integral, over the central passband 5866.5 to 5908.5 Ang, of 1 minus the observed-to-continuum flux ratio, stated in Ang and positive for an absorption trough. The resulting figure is 2.3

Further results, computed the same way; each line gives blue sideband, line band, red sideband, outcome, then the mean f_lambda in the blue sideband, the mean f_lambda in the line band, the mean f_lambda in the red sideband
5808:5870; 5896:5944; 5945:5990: 2.66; 1.63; 1.56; 1.67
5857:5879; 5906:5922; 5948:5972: 0.38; 1.68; 1.62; 1.65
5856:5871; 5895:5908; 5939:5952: 1.34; 1.7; 1.51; 1.66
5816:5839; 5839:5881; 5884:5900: -4.37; 1.57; 1.61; 1.35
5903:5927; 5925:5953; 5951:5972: 0.98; 1.64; 1.59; 1.66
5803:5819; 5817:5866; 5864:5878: 5.15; 1.86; 1.56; 1.64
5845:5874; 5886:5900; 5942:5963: 2.60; 1.62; 1.35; 1.73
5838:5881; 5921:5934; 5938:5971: 0.80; 1.61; 1.55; 1.66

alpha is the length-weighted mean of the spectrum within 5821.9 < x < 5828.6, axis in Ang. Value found 1.5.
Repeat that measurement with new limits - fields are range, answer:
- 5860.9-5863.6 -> 1.77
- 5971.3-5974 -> 1.23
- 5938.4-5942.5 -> 1.43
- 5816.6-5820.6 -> 1.62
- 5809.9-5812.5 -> 2.01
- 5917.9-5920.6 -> 1.85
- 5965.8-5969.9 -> 1.45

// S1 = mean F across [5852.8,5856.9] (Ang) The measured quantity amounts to 1.63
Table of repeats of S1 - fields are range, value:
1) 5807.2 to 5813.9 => 2.06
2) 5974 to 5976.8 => 1.56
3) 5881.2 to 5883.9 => 1.46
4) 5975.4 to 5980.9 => 1.74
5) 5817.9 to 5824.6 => 1.55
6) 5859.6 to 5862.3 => 1.88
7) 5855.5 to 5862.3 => 1.8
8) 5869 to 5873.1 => 1.63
